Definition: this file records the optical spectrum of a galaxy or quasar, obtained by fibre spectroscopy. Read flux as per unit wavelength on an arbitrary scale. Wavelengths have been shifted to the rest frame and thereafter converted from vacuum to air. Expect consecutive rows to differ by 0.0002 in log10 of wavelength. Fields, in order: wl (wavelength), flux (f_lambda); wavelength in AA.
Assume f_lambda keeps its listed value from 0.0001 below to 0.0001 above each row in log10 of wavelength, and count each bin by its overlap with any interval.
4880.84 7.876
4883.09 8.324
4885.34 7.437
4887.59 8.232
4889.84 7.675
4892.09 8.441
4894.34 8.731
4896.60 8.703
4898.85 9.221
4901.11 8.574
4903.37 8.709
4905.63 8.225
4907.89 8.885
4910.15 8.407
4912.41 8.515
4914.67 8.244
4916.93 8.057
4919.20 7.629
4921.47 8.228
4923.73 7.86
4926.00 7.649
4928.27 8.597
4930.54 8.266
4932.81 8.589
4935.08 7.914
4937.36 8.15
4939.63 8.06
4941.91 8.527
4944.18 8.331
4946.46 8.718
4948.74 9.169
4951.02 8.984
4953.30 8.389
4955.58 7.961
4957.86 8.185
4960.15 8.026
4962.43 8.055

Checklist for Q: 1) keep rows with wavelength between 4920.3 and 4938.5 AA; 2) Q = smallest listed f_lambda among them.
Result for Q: 7.649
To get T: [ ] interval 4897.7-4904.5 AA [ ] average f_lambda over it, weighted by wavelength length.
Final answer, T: 8.83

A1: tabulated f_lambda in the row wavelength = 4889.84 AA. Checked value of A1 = 7.675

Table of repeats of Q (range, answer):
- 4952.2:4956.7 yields 7.961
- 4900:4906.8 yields 8.225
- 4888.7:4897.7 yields 7.675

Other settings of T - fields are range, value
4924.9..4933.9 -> 8.28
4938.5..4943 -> 8.28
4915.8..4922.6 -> 7.97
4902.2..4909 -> 8.6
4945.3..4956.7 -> 8.64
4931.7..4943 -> 8.24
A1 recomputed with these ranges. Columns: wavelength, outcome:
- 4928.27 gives 8.597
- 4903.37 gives 8.709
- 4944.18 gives 8.331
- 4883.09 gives 8.324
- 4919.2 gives 7.629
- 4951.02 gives 8.984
